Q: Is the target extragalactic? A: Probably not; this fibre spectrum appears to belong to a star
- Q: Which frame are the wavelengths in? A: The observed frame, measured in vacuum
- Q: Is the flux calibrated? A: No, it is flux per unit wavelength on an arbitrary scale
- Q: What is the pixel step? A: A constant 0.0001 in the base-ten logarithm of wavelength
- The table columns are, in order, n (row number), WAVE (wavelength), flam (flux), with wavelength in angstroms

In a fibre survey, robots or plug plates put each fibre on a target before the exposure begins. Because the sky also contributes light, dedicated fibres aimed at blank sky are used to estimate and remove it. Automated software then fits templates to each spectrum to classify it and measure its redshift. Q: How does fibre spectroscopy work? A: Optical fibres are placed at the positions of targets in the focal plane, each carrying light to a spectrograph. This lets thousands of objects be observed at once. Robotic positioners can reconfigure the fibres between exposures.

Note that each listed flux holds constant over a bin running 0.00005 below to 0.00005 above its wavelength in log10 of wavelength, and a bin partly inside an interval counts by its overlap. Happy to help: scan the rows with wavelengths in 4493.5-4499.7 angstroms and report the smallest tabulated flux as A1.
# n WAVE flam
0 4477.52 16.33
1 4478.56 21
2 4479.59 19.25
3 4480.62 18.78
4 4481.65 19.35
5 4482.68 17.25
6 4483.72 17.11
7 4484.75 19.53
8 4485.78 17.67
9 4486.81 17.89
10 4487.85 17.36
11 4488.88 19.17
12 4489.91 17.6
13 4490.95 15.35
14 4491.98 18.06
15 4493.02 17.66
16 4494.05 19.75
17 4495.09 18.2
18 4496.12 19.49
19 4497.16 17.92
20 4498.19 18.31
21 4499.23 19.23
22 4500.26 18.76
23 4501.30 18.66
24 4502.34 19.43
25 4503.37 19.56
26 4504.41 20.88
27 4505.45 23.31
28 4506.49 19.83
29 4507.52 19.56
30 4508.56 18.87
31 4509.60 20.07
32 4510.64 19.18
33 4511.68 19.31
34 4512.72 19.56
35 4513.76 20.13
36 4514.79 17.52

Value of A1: 17.92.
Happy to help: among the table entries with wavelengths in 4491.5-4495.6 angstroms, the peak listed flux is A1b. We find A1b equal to 19.75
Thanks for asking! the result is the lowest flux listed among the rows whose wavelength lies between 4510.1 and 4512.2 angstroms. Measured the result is 19.18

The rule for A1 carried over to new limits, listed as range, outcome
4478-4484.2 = 17.11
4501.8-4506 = 19.43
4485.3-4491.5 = 15.35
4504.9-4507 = 19.83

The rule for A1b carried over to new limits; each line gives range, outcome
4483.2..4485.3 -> 19.53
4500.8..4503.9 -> 19.56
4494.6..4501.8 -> 19.49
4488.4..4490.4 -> 19.17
